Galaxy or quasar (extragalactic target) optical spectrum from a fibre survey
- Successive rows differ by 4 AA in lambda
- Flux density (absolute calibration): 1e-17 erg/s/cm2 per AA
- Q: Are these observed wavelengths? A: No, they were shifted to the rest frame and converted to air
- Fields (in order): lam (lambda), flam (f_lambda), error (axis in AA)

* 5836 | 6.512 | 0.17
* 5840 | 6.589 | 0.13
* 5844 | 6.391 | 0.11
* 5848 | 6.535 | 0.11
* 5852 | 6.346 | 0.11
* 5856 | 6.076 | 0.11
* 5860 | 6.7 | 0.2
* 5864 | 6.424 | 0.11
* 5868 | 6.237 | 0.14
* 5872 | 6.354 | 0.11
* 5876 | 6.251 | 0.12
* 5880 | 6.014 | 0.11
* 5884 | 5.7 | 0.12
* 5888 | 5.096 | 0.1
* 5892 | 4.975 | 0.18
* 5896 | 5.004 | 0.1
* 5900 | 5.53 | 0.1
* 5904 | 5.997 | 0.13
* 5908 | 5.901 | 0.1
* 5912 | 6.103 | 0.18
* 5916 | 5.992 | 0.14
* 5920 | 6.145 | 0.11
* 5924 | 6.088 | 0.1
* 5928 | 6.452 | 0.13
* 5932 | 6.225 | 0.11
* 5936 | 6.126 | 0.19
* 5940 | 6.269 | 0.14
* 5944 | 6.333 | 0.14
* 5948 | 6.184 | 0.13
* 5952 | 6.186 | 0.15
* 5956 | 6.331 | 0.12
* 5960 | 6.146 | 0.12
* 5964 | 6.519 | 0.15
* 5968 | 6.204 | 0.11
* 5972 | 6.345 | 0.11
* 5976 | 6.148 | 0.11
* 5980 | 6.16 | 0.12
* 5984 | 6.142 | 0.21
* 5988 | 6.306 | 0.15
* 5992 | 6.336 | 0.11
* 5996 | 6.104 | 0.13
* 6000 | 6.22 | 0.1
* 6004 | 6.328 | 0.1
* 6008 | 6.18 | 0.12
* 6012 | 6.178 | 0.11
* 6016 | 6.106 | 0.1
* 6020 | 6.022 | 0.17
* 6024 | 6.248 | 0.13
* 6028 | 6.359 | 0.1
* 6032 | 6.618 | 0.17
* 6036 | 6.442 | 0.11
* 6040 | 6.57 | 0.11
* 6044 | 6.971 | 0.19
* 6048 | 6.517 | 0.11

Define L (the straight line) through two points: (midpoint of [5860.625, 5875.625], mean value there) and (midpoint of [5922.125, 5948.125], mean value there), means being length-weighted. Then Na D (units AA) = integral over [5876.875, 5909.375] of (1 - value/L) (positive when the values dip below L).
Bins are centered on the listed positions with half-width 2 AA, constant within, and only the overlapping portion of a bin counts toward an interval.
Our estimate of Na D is 4.0 AA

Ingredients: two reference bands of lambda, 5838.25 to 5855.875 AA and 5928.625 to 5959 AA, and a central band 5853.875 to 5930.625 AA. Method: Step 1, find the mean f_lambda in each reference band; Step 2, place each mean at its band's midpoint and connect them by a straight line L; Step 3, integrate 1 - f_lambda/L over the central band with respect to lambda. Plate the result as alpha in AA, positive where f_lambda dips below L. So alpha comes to 4.7 AA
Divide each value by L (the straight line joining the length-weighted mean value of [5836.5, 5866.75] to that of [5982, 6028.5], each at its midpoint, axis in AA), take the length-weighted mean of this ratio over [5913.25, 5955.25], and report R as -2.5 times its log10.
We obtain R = 0.02 mag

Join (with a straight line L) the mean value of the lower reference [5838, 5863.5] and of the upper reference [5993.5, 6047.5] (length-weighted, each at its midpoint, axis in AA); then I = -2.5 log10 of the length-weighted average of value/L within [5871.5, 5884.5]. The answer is 0.06 mag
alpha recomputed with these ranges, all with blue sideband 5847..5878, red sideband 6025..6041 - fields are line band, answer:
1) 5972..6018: 1.7 AA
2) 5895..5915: 2.0 AA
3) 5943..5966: 0.5 AA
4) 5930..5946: 0.4 AA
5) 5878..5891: 1.7 AA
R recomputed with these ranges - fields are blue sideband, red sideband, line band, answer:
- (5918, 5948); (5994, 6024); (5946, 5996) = -0.01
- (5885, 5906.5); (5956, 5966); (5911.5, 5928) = -0.08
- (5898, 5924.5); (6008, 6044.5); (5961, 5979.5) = -0.02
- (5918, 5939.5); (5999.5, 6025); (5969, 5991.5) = -0.01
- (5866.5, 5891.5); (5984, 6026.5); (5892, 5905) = 0.10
